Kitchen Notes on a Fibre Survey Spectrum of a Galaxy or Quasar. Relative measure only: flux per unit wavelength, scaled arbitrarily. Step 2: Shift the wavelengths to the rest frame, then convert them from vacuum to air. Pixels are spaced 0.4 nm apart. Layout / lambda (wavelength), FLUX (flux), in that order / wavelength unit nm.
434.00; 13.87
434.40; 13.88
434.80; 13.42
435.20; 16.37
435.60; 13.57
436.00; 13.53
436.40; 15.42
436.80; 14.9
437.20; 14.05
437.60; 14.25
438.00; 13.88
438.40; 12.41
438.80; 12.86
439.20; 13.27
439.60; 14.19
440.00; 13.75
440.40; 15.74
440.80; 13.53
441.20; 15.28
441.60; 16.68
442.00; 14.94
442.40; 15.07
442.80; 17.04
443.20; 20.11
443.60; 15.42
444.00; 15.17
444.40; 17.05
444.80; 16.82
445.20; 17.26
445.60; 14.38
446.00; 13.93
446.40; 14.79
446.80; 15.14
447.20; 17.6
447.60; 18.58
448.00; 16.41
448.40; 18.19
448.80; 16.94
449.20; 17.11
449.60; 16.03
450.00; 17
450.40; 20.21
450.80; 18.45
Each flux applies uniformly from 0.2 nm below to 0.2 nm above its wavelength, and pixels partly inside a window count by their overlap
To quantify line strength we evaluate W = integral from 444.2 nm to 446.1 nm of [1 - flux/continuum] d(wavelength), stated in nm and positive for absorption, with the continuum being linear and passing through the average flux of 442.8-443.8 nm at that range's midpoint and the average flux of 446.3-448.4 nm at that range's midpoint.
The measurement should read 0.14 nm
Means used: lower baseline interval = 17.6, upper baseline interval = 16.7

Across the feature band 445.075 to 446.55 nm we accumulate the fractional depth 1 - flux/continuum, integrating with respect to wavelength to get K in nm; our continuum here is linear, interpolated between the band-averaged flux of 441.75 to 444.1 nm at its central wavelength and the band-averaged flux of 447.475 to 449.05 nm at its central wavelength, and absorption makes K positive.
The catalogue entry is 0.17 nm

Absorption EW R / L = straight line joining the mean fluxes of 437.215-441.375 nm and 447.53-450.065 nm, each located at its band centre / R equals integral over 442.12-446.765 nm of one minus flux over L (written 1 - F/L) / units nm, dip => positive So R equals -0.13 nm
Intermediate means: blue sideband 13.9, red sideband 17.1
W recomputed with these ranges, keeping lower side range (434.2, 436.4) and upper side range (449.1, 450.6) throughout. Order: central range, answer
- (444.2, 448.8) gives 0.12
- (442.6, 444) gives -0.09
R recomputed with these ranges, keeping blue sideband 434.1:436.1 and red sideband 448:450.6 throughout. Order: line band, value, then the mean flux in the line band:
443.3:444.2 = 0.02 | 15.8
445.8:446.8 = 0.14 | 14.5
